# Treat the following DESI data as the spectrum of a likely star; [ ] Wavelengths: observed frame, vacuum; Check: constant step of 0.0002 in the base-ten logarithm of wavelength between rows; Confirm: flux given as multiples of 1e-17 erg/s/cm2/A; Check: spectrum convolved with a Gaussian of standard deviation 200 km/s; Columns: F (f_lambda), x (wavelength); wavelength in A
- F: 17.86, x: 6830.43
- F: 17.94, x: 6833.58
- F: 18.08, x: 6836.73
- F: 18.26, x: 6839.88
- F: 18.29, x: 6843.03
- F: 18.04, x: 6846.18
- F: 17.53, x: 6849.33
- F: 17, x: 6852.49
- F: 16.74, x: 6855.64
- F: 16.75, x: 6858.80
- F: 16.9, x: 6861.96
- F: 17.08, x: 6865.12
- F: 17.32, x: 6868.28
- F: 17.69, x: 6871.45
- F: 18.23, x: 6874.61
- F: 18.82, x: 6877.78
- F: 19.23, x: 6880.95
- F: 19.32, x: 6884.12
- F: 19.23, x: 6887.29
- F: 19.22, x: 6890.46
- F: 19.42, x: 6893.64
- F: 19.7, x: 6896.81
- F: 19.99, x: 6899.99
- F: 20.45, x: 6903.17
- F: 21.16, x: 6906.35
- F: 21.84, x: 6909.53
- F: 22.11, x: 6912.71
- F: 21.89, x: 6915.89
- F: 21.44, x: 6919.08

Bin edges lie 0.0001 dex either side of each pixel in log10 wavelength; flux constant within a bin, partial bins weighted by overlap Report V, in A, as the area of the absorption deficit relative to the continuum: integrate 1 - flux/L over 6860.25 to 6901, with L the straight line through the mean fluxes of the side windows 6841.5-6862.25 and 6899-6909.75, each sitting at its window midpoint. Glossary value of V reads 1.3 A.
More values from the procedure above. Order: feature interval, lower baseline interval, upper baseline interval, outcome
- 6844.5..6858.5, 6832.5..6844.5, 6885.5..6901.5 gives 0.9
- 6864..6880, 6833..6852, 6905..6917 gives 1.4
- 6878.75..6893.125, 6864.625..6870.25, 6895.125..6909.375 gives -0.2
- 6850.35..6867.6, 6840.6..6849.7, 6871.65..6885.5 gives 1.3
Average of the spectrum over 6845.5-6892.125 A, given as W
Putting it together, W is 17.9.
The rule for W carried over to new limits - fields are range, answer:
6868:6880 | 18.1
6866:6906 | 19.1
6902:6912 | 21.3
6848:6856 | 17.1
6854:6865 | 16.8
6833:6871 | 17.5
